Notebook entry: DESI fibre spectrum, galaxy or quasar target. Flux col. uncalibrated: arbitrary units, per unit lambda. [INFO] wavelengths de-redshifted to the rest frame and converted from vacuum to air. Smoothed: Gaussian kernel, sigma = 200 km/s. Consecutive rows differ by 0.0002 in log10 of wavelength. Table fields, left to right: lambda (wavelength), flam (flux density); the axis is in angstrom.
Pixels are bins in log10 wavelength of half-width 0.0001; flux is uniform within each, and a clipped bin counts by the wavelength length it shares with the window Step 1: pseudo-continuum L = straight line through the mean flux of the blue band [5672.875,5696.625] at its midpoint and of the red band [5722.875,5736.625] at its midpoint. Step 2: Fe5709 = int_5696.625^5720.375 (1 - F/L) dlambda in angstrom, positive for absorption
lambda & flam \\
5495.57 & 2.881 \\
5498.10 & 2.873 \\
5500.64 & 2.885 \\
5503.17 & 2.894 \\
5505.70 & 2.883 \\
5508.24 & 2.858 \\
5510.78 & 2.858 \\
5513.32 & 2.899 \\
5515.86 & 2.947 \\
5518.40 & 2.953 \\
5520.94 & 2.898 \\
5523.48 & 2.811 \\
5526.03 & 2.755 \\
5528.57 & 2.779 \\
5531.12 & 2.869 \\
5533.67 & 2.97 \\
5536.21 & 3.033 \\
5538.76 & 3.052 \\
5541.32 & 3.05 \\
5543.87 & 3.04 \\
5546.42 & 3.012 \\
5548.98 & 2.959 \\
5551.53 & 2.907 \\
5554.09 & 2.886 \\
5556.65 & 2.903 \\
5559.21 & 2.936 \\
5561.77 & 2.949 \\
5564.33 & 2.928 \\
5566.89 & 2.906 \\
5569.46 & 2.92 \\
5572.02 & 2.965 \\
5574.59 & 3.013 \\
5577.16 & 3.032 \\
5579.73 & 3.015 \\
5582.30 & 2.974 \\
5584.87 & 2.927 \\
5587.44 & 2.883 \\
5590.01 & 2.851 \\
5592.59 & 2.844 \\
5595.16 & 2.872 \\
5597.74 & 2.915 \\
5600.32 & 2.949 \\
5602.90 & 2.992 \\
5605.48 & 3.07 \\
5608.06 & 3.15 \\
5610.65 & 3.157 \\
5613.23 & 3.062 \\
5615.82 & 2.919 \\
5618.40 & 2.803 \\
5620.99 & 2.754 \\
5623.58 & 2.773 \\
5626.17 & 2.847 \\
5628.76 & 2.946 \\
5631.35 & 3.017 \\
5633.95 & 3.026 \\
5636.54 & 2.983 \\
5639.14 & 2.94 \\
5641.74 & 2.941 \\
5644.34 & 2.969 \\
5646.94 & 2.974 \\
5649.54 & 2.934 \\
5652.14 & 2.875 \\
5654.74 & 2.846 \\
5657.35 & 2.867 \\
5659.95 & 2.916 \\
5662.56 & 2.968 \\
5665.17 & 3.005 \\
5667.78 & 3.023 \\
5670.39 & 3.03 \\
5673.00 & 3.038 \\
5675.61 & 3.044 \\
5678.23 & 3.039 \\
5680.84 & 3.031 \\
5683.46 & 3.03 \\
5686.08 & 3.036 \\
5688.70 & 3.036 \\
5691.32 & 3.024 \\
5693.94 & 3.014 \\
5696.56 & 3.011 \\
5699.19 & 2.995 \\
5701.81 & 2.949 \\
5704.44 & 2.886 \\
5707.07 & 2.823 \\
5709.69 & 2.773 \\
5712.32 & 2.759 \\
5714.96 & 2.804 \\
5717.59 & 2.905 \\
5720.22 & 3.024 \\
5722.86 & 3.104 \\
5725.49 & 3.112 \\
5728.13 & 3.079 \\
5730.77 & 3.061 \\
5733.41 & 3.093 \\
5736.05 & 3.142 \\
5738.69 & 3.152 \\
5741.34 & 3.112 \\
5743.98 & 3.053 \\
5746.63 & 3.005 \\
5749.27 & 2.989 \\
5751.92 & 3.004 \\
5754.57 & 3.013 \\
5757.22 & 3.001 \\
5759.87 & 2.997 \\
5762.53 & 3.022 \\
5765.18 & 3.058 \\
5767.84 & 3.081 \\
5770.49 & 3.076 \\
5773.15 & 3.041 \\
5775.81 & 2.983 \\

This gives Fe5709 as 1.4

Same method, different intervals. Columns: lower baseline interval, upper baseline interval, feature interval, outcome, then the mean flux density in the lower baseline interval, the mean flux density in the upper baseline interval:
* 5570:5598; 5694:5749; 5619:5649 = 0.4 angstrom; 2.94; 2.99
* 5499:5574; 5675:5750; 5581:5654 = 0.5 angstrom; 2.92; 3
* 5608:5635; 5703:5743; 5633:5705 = -0.4 angstrom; 2.94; 2.99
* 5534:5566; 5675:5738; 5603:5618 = -0.4 angstrom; 2.97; 2.99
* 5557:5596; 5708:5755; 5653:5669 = 0.2 angstrom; 2.93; 3.01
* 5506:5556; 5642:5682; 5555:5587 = -0.2 angstrom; 2.92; 2.97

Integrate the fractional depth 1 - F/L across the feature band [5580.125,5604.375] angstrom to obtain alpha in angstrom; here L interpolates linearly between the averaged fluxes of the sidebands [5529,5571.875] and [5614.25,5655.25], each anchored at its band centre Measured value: 0.1 angstrom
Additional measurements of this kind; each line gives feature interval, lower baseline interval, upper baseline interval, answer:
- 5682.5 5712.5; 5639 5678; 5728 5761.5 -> 0.5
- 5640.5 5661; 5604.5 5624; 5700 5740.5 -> 0.4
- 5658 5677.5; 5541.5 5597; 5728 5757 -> 0.1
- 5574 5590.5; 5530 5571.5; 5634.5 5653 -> 0.0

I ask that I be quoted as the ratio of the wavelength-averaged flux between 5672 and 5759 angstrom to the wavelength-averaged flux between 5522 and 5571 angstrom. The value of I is 1.0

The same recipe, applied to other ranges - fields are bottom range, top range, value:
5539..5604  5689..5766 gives 1.02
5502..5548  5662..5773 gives 1.03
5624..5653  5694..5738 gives 1.01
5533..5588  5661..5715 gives 1.00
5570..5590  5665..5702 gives 1.02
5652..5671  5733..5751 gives 1.05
